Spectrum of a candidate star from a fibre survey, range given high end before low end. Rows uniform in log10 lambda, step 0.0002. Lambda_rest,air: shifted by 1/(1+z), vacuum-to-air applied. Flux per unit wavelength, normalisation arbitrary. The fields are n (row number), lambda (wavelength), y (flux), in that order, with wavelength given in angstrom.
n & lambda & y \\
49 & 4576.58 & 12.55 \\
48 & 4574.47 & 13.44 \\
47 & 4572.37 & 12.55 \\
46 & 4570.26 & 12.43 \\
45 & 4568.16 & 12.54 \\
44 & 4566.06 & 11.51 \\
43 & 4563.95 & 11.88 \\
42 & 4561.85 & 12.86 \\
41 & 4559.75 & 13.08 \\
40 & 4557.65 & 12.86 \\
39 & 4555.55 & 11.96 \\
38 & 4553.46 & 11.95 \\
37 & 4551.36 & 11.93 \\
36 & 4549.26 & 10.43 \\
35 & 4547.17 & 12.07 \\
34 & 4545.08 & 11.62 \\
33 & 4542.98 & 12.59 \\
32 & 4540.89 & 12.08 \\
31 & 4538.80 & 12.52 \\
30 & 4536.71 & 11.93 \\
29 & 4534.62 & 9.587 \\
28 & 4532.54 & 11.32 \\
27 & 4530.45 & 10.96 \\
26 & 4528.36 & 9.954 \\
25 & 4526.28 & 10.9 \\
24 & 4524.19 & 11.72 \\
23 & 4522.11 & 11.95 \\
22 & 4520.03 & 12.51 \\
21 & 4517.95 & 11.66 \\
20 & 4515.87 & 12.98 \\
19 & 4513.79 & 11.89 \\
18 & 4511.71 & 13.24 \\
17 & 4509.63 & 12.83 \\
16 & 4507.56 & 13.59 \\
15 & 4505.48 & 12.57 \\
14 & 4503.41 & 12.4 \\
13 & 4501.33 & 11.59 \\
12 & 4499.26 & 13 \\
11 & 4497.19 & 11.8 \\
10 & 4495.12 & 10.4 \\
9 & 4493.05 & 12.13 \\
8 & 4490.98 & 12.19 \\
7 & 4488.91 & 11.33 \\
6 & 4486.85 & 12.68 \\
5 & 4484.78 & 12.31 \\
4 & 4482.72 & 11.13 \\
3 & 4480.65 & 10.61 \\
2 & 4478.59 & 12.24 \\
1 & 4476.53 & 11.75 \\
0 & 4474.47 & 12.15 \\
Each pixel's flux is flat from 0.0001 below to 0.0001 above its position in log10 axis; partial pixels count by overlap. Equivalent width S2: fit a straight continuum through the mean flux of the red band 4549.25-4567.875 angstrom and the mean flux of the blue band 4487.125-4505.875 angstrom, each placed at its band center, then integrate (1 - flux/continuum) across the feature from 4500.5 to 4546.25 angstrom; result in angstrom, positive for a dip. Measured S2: 0.4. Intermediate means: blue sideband 11.9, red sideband 12.2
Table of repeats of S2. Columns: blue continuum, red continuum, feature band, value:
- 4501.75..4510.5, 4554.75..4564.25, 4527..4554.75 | 2.6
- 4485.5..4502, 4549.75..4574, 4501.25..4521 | -0.9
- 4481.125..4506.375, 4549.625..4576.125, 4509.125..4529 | 0.2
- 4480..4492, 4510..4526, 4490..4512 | -0.6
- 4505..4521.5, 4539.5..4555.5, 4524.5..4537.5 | 1.5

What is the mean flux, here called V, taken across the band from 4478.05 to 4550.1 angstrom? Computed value 11.9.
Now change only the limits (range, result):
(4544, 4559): 11.9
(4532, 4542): 11.5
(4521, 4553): 11.4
